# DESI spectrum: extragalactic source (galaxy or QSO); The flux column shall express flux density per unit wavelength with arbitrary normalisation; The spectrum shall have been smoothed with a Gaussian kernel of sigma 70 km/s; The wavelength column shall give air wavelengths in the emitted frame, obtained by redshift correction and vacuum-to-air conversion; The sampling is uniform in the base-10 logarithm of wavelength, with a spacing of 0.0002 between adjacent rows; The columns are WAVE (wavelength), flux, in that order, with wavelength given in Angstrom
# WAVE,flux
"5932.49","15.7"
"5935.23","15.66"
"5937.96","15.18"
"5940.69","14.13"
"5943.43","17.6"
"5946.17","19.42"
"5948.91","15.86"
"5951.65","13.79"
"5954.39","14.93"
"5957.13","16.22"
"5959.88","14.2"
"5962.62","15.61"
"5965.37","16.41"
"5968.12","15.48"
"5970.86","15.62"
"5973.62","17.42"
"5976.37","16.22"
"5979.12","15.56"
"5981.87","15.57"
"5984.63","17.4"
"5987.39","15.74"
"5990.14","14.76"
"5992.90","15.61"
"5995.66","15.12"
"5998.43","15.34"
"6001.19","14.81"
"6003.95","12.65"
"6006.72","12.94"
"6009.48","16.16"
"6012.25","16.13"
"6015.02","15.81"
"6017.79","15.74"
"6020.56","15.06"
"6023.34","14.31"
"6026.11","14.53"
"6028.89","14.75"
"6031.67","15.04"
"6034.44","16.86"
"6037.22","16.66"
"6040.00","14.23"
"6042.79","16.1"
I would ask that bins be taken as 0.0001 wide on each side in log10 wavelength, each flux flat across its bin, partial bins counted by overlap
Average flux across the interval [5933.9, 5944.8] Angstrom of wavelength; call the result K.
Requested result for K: 15.6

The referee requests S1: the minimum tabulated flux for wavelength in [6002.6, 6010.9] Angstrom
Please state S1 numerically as 12.65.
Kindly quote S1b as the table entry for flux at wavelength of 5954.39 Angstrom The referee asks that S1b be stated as 14.93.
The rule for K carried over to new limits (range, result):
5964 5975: 16.2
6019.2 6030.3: 14.6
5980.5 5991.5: 15.9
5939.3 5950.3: 16.7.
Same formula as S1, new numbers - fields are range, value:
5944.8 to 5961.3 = 13.79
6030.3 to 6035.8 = 15.04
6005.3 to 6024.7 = 12.94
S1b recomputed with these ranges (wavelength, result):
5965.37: 16.41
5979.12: 15.56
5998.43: 15.34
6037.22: 16.66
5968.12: 15.48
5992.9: 15.61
